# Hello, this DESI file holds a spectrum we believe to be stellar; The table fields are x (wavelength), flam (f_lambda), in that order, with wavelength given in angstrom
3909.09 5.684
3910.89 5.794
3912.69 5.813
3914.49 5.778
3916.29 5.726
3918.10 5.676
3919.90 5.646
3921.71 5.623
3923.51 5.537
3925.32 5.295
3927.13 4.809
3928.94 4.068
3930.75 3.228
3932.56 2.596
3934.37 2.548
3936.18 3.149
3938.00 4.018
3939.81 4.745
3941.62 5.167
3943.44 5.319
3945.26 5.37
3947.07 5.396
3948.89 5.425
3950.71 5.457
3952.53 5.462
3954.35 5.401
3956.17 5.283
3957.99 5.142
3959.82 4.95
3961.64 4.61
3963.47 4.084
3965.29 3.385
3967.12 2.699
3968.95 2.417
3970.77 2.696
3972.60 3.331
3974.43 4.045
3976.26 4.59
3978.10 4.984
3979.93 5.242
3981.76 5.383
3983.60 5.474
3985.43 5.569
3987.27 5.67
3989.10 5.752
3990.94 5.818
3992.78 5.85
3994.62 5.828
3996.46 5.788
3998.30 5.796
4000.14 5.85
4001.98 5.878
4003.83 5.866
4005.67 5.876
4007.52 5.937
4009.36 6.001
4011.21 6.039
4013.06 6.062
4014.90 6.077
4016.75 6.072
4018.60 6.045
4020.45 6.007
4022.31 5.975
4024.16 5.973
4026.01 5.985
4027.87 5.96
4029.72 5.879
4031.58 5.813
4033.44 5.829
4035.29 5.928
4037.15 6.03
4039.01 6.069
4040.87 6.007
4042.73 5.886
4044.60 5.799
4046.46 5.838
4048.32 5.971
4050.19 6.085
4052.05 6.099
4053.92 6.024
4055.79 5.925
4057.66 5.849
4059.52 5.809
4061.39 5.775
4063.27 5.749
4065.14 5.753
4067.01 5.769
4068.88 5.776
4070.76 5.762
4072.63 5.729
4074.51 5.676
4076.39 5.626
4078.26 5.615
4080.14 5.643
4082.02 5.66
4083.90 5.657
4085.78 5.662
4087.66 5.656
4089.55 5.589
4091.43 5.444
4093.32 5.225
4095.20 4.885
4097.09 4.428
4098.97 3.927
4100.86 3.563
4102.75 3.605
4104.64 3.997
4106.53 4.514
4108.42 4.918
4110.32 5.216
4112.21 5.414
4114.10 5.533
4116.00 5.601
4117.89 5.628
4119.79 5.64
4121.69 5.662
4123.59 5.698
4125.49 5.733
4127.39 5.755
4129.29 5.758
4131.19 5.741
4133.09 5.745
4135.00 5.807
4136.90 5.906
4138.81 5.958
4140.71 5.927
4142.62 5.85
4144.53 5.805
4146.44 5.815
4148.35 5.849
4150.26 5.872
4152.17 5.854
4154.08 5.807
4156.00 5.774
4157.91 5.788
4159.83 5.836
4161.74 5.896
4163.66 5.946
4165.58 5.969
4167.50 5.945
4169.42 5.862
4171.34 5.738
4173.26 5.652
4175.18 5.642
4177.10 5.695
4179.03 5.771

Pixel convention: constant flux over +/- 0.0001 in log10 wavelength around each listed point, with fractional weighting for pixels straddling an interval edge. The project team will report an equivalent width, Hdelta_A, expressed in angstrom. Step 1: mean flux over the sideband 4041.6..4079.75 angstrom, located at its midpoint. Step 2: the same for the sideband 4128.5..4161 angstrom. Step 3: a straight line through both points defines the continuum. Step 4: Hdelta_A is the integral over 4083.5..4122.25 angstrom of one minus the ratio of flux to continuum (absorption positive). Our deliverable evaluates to 5.36 angstrom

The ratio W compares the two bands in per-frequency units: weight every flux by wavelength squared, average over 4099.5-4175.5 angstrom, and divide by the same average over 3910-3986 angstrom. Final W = 1.30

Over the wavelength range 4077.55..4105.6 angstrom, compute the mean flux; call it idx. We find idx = 4.96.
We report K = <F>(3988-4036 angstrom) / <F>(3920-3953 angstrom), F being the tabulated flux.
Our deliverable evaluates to 1.28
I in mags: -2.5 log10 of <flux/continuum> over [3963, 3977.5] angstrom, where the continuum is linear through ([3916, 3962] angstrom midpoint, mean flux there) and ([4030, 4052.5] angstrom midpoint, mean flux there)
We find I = 0.45 mag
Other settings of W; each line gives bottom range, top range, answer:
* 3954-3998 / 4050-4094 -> 1.26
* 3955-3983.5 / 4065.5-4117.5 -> 1.30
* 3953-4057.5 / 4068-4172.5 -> 1.07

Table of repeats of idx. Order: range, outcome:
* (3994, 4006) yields 5.84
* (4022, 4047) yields 5.93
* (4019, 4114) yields 5.54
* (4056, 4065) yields 5.8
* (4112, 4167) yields 5.78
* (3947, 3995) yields 4.79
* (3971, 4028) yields 5.6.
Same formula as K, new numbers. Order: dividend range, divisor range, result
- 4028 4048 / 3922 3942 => 1.43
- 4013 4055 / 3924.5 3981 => 1.37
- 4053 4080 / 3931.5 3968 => 1.28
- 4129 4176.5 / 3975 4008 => 1.04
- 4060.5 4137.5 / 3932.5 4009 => 1.10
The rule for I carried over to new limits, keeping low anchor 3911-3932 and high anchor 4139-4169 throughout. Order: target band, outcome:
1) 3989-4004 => -0.08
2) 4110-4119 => 0.05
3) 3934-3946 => 0.19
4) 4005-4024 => -0.11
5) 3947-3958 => -0.02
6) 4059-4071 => -0.03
